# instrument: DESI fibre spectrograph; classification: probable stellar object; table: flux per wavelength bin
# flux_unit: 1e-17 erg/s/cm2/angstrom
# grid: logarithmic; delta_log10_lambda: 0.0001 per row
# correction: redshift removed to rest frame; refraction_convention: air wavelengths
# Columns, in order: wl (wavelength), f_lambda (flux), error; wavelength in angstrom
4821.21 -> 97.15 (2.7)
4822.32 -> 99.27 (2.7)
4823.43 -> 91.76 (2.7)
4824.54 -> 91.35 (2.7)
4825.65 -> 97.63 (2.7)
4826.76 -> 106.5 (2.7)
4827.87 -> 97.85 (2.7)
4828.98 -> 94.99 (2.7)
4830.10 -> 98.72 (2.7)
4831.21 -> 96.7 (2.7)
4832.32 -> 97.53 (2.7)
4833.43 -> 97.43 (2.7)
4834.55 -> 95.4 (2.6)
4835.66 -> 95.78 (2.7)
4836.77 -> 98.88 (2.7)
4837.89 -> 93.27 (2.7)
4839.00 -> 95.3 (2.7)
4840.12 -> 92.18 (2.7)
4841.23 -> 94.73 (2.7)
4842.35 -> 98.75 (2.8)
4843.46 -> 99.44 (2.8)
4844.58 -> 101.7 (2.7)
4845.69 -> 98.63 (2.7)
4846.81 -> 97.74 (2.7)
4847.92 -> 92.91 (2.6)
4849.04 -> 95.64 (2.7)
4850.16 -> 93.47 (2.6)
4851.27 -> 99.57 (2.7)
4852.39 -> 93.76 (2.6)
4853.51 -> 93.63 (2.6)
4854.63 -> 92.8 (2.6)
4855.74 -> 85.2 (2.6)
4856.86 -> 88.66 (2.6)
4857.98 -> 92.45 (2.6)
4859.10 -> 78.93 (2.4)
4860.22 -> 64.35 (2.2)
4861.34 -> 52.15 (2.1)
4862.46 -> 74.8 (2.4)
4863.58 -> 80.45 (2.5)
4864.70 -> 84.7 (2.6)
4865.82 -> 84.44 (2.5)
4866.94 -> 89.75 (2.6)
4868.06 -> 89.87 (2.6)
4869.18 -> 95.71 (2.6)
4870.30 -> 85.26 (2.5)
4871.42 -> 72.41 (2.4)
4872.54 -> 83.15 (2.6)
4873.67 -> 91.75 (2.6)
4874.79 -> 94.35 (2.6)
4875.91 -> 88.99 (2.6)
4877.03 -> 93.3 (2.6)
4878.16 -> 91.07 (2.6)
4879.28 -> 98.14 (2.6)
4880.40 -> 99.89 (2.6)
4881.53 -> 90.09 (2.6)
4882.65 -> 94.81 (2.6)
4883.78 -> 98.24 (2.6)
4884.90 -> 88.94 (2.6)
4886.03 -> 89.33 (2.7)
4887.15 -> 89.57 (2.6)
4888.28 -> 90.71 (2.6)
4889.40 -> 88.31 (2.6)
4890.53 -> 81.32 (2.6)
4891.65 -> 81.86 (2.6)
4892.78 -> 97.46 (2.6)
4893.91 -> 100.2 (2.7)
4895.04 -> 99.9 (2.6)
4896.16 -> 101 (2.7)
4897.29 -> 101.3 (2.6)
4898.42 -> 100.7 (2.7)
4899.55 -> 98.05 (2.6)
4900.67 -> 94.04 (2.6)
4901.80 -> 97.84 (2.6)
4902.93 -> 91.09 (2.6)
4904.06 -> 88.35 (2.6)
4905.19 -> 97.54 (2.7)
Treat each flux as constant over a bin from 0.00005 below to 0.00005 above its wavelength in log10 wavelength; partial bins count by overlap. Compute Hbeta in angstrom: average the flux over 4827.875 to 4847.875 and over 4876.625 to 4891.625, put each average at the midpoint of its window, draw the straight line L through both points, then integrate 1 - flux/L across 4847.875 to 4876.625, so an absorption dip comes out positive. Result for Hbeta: 2.44 angstrom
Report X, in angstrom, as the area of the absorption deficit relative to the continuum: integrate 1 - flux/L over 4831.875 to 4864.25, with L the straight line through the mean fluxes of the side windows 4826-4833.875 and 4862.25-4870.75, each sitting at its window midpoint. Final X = 0.6 angstrom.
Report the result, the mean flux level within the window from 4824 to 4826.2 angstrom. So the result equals 94.5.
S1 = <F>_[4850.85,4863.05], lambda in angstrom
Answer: 83.1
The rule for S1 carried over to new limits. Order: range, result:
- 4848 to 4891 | 88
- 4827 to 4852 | 96.8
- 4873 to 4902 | 93.8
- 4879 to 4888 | 93.4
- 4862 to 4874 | 84.7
